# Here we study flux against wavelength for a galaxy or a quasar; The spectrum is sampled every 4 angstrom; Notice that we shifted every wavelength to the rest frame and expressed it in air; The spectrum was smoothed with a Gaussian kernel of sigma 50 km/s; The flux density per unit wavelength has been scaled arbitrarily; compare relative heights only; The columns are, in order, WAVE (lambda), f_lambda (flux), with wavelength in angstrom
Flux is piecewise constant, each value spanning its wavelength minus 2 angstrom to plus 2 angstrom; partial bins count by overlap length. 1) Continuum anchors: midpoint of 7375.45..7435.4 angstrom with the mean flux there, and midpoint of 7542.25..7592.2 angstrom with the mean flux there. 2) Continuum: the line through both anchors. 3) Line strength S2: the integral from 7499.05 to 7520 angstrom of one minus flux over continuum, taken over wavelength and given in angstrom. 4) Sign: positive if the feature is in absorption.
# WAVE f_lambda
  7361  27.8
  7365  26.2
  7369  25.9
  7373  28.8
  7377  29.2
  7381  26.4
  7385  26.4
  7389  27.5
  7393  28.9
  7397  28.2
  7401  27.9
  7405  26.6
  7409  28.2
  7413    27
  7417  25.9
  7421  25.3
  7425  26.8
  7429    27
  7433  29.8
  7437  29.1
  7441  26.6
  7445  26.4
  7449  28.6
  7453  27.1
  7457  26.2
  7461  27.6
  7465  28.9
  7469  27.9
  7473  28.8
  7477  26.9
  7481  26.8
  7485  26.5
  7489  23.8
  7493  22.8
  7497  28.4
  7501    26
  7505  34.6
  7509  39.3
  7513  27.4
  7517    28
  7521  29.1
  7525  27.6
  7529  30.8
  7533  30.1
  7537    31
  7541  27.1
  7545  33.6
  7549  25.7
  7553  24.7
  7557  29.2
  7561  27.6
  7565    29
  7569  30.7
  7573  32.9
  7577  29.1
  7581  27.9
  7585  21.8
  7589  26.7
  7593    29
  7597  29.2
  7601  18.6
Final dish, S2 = -2.28 angstrom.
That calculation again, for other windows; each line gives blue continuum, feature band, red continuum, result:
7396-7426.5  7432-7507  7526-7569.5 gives 0.9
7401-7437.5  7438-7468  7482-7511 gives 0.5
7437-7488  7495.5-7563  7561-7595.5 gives -3.6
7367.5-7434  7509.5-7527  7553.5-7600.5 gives -0.7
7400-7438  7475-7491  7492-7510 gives 1.9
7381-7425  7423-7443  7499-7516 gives 0.4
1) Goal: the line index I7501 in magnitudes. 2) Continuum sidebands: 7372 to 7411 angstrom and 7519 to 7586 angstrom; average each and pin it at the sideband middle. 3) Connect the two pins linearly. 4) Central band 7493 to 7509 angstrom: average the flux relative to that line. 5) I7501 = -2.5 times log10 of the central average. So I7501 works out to -0.057 mag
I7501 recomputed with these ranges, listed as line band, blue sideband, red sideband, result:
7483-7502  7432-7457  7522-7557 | 0.11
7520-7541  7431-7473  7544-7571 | -0.04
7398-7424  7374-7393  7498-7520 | 0.06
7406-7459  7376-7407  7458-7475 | 0.03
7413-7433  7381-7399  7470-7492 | 0.02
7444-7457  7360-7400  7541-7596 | 0.02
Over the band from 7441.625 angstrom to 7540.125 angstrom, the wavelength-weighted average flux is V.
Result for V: 28.3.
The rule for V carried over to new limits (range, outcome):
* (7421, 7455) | 27.5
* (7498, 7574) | 29.6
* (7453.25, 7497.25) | 26.7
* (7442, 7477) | 27.6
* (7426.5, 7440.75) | 28.3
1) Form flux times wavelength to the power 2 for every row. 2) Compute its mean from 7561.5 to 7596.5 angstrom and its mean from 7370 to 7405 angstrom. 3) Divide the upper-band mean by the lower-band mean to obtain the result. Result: 1.08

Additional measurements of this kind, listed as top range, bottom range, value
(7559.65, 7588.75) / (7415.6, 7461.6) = 1.08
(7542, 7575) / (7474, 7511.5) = 1.04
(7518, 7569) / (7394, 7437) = 1.09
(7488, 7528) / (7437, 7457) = 1.08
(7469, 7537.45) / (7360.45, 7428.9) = 1.08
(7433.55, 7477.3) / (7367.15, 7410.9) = 1.02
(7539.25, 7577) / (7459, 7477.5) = 1.06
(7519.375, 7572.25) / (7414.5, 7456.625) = 1.10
